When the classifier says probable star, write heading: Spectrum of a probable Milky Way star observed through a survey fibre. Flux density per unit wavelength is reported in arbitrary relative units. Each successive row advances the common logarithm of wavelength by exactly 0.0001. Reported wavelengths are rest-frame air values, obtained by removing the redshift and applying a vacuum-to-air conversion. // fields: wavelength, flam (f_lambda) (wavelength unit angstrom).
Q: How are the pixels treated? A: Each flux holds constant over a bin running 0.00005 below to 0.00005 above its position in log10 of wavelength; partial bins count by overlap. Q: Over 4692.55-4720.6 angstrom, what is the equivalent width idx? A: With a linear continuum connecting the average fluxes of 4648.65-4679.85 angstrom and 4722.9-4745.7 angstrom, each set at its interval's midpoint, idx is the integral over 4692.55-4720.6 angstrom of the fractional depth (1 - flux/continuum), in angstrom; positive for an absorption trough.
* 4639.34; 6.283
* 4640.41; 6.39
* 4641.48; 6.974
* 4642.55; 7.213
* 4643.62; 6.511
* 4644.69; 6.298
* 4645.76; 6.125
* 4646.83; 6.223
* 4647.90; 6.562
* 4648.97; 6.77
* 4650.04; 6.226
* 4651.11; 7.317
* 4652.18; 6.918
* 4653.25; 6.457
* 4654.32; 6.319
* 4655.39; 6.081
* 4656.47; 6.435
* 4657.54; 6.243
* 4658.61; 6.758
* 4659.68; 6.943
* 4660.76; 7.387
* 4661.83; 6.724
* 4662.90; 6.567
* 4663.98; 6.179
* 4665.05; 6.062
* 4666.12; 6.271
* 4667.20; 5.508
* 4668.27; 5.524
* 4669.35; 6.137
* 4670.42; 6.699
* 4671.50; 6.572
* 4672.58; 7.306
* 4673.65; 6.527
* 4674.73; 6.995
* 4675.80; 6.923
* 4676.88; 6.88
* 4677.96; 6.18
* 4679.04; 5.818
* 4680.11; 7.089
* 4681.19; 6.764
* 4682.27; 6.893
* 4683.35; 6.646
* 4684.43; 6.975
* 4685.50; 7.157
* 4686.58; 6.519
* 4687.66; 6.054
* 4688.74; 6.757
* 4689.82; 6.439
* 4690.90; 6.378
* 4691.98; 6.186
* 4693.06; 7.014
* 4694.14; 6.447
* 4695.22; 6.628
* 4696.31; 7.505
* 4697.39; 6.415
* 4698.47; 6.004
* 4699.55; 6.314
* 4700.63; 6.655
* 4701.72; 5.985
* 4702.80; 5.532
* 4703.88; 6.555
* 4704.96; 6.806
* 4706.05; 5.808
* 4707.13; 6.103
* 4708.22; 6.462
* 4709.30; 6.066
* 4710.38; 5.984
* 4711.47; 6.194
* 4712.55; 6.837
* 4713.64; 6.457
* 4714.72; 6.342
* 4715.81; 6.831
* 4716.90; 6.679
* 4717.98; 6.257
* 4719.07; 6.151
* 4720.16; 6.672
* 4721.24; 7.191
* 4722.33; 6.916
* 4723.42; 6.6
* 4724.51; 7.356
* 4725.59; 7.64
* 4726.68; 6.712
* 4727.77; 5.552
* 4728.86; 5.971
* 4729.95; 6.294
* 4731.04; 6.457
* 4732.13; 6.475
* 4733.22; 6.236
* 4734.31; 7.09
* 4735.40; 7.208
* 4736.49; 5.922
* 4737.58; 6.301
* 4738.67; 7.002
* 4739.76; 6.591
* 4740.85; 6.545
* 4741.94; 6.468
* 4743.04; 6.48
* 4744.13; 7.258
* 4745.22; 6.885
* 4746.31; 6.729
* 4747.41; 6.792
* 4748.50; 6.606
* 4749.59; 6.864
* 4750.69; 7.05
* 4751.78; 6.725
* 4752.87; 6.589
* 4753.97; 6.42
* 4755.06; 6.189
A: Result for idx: 0.72 angstrom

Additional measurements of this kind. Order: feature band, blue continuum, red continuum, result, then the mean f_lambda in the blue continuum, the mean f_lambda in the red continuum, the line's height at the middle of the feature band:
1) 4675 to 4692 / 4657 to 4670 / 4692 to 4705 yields -0.53 angstrom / 6.37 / 6.47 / 6.42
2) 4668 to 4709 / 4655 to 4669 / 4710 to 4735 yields -0.46 angstrom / 6.36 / 6.57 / 6.45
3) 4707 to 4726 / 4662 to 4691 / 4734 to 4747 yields 0.09 angstrom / 6.52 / 6.7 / 6.63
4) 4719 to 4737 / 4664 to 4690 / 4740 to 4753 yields 0.17 angstrom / 6.52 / 6.75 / 6.69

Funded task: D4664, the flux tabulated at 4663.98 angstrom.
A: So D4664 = 6.179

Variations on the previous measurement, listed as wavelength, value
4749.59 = 6.864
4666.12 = 6.271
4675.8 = 6.923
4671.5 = 6.572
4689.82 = 6.439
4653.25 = 6.457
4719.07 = 6.151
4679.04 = 5.818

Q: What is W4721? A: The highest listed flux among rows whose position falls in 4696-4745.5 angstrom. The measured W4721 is 7.64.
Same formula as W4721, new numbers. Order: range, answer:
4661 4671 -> 6.724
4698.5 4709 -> 6.806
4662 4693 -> 7.306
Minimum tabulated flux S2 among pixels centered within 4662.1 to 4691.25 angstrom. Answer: 5.508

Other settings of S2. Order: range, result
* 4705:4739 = 5.552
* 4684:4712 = 5.532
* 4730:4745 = 5.922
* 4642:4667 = 6.062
